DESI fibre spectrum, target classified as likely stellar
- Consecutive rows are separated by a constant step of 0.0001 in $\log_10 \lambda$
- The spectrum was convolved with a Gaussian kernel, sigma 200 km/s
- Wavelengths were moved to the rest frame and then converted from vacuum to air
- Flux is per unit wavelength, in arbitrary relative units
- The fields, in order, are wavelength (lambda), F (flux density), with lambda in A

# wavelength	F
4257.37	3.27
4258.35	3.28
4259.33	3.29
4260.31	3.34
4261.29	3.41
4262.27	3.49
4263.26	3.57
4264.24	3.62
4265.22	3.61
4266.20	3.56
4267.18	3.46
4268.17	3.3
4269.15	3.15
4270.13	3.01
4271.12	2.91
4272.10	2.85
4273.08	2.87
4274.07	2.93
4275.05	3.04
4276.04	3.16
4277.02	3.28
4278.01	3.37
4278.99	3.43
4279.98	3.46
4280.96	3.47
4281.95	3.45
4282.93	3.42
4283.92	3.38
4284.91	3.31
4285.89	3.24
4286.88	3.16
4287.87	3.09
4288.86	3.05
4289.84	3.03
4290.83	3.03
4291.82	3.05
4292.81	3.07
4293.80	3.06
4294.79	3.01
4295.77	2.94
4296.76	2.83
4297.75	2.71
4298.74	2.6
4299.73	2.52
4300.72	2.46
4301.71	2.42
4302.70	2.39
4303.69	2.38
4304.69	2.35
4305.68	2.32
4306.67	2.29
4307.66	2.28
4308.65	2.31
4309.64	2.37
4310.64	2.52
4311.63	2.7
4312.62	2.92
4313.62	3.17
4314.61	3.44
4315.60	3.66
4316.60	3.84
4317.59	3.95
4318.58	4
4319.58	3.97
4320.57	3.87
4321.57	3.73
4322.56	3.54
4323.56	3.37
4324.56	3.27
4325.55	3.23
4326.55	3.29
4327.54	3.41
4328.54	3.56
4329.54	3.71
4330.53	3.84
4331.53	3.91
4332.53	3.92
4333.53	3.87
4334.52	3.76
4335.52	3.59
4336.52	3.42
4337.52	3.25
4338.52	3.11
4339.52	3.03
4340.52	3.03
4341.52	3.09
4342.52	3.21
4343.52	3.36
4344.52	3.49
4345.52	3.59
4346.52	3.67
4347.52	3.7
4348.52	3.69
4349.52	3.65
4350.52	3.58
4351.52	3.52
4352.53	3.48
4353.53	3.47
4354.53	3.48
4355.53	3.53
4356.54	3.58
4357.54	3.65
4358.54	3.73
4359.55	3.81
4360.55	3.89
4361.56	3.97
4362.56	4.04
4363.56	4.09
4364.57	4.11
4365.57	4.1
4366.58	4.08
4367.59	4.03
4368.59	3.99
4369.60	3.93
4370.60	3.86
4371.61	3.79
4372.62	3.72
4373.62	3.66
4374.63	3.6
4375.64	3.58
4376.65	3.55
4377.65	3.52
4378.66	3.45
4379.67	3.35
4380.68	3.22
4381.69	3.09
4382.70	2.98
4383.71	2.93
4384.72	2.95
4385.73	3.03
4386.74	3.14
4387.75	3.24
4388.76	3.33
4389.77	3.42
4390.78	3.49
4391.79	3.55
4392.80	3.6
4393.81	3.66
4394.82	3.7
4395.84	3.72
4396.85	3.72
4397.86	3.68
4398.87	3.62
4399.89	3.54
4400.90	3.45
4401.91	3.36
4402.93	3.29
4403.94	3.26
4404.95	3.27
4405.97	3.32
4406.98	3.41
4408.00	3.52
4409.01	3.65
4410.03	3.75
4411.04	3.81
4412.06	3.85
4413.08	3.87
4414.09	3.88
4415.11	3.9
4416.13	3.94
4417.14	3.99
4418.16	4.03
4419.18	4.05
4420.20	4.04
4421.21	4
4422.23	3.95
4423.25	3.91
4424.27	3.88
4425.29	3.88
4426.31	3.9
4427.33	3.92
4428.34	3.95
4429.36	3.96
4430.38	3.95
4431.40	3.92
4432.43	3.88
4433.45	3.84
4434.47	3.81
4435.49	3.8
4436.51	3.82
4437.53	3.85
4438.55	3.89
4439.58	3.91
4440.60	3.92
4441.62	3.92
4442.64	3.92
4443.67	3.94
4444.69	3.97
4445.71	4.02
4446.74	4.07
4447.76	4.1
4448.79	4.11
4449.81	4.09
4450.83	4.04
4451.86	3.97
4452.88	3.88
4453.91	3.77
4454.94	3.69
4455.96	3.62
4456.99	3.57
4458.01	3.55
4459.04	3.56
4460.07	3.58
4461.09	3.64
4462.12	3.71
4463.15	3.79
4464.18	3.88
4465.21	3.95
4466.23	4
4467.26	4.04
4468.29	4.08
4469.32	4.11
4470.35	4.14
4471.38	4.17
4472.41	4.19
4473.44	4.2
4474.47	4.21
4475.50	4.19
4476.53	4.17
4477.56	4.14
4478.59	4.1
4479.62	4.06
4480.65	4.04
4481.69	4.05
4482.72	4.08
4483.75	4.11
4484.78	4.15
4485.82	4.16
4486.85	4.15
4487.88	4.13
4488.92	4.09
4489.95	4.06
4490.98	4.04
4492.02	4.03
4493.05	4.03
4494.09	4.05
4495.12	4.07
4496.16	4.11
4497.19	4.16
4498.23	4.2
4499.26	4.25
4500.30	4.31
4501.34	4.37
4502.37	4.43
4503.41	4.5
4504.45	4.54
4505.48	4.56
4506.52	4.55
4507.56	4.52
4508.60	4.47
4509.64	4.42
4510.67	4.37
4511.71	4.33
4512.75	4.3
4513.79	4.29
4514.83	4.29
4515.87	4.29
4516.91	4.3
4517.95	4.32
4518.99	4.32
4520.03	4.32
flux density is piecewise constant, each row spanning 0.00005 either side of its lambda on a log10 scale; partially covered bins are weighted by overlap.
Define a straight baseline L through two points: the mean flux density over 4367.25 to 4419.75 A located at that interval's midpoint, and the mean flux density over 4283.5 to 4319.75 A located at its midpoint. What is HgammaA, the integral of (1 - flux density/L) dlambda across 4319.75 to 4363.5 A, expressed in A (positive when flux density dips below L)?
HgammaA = -4.91 A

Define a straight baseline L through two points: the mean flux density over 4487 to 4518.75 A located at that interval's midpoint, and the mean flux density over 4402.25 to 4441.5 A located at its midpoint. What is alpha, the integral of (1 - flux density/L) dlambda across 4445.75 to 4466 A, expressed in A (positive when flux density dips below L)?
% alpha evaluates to 0.90 A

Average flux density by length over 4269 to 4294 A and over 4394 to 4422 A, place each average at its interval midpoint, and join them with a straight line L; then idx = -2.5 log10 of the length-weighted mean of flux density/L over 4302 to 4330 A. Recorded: 0.06 mag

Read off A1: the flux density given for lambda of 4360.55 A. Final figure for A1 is 3.89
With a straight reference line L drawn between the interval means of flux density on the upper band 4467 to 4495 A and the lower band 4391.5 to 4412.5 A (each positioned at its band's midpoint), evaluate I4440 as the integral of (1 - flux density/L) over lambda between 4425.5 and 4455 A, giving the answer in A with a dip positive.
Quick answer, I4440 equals -0.8 A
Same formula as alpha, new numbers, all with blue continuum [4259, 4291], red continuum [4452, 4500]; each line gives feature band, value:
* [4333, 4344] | 0.5 A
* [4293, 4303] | 1.9 A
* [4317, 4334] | -1.1 A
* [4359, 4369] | -1.2 A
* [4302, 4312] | 2.9 A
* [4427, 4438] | -0.1 A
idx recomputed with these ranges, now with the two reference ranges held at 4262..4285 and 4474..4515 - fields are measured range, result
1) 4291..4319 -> 0.204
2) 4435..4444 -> 0.031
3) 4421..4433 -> 0.006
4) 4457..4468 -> 0.090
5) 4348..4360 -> 0.011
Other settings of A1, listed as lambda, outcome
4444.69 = 3.97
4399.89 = 3.54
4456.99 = 3.57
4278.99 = 3.43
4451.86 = 3.97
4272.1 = 2.85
